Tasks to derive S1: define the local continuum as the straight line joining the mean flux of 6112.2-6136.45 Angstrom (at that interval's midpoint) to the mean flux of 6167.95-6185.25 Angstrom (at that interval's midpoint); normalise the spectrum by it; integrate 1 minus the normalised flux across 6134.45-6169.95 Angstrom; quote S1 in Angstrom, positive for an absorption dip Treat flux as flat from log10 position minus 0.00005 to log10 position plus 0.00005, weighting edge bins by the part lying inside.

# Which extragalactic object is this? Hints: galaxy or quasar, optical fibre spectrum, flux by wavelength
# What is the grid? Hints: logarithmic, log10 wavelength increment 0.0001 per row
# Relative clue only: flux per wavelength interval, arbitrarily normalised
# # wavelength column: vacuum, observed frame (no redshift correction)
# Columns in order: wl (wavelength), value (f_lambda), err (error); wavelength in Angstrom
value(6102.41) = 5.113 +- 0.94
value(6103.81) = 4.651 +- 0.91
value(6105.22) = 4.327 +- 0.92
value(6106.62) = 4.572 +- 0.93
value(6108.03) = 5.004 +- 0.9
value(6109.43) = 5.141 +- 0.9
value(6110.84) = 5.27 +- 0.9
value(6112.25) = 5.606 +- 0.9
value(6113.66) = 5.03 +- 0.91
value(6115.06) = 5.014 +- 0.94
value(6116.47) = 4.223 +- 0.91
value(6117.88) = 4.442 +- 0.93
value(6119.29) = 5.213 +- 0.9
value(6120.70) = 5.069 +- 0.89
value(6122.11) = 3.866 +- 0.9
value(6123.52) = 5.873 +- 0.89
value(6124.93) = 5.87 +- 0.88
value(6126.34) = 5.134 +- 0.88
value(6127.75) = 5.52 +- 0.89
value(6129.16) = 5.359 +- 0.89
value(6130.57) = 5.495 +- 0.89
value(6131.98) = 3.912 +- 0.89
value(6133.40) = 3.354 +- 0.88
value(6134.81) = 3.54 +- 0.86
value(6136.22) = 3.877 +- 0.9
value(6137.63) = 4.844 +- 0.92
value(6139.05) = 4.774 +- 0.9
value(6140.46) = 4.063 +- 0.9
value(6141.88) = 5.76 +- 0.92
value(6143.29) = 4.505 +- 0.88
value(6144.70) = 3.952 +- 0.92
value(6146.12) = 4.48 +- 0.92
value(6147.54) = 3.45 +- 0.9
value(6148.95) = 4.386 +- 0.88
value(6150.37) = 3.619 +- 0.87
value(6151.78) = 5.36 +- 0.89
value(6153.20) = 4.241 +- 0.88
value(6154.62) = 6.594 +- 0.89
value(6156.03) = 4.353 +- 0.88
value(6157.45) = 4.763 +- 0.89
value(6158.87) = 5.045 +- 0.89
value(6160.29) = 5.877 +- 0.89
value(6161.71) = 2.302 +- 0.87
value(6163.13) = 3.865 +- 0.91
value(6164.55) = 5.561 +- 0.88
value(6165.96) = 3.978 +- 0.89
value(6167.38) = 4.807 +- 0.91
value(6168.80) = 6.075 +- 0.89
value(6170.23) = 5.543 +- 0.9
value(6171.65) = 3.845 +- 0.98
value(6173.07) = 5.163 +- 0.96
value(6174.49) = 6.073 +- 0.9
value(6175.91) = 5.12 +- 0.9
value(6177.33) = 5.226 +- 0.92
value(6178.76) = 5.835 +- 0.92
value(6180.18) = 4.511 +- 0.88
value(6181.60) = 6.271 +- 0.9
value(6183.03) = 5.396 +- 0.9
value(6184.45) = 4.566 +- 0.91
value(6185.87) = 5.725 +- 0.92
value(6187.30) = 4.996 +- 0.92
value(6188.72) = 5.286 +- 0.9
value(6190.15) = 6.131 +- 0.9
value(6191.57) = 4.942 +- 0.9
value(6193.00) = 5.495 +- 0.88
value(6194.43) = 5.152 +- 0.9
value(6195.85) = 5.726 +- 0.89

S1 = 3.4 Angstrom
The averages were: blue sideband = 4.8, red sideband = 5.3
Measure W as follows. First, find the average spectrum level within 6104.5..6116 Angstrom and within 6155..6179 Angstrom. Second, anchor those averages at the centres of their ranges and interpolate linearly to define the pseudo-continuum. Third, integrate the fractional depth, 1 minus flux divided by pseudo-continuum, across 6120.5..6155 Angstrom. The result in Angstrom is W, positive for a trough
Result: 2.1 Angstrom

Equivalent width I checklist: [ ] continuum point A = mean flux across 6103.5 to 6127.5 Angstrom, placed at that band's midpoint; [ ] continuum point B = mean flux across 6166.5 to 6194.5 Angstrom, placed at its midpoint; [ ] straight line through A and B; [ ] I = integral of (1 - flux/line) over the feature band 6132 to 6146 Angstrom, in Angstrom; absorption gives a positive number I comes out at 2.2 Angstrom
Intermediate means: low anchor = 4.97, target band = 4.28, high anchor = 5.3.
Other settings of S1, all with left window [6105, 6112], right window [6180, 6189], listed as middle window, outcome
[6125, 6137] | 1.1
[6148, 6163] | 1.6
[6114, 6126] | 0.1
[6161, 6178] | 1.4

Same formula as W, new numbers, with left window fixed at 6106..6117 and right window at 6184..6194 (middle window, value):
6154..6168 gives 1.3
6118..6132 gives -0.3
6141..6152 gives 1.6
